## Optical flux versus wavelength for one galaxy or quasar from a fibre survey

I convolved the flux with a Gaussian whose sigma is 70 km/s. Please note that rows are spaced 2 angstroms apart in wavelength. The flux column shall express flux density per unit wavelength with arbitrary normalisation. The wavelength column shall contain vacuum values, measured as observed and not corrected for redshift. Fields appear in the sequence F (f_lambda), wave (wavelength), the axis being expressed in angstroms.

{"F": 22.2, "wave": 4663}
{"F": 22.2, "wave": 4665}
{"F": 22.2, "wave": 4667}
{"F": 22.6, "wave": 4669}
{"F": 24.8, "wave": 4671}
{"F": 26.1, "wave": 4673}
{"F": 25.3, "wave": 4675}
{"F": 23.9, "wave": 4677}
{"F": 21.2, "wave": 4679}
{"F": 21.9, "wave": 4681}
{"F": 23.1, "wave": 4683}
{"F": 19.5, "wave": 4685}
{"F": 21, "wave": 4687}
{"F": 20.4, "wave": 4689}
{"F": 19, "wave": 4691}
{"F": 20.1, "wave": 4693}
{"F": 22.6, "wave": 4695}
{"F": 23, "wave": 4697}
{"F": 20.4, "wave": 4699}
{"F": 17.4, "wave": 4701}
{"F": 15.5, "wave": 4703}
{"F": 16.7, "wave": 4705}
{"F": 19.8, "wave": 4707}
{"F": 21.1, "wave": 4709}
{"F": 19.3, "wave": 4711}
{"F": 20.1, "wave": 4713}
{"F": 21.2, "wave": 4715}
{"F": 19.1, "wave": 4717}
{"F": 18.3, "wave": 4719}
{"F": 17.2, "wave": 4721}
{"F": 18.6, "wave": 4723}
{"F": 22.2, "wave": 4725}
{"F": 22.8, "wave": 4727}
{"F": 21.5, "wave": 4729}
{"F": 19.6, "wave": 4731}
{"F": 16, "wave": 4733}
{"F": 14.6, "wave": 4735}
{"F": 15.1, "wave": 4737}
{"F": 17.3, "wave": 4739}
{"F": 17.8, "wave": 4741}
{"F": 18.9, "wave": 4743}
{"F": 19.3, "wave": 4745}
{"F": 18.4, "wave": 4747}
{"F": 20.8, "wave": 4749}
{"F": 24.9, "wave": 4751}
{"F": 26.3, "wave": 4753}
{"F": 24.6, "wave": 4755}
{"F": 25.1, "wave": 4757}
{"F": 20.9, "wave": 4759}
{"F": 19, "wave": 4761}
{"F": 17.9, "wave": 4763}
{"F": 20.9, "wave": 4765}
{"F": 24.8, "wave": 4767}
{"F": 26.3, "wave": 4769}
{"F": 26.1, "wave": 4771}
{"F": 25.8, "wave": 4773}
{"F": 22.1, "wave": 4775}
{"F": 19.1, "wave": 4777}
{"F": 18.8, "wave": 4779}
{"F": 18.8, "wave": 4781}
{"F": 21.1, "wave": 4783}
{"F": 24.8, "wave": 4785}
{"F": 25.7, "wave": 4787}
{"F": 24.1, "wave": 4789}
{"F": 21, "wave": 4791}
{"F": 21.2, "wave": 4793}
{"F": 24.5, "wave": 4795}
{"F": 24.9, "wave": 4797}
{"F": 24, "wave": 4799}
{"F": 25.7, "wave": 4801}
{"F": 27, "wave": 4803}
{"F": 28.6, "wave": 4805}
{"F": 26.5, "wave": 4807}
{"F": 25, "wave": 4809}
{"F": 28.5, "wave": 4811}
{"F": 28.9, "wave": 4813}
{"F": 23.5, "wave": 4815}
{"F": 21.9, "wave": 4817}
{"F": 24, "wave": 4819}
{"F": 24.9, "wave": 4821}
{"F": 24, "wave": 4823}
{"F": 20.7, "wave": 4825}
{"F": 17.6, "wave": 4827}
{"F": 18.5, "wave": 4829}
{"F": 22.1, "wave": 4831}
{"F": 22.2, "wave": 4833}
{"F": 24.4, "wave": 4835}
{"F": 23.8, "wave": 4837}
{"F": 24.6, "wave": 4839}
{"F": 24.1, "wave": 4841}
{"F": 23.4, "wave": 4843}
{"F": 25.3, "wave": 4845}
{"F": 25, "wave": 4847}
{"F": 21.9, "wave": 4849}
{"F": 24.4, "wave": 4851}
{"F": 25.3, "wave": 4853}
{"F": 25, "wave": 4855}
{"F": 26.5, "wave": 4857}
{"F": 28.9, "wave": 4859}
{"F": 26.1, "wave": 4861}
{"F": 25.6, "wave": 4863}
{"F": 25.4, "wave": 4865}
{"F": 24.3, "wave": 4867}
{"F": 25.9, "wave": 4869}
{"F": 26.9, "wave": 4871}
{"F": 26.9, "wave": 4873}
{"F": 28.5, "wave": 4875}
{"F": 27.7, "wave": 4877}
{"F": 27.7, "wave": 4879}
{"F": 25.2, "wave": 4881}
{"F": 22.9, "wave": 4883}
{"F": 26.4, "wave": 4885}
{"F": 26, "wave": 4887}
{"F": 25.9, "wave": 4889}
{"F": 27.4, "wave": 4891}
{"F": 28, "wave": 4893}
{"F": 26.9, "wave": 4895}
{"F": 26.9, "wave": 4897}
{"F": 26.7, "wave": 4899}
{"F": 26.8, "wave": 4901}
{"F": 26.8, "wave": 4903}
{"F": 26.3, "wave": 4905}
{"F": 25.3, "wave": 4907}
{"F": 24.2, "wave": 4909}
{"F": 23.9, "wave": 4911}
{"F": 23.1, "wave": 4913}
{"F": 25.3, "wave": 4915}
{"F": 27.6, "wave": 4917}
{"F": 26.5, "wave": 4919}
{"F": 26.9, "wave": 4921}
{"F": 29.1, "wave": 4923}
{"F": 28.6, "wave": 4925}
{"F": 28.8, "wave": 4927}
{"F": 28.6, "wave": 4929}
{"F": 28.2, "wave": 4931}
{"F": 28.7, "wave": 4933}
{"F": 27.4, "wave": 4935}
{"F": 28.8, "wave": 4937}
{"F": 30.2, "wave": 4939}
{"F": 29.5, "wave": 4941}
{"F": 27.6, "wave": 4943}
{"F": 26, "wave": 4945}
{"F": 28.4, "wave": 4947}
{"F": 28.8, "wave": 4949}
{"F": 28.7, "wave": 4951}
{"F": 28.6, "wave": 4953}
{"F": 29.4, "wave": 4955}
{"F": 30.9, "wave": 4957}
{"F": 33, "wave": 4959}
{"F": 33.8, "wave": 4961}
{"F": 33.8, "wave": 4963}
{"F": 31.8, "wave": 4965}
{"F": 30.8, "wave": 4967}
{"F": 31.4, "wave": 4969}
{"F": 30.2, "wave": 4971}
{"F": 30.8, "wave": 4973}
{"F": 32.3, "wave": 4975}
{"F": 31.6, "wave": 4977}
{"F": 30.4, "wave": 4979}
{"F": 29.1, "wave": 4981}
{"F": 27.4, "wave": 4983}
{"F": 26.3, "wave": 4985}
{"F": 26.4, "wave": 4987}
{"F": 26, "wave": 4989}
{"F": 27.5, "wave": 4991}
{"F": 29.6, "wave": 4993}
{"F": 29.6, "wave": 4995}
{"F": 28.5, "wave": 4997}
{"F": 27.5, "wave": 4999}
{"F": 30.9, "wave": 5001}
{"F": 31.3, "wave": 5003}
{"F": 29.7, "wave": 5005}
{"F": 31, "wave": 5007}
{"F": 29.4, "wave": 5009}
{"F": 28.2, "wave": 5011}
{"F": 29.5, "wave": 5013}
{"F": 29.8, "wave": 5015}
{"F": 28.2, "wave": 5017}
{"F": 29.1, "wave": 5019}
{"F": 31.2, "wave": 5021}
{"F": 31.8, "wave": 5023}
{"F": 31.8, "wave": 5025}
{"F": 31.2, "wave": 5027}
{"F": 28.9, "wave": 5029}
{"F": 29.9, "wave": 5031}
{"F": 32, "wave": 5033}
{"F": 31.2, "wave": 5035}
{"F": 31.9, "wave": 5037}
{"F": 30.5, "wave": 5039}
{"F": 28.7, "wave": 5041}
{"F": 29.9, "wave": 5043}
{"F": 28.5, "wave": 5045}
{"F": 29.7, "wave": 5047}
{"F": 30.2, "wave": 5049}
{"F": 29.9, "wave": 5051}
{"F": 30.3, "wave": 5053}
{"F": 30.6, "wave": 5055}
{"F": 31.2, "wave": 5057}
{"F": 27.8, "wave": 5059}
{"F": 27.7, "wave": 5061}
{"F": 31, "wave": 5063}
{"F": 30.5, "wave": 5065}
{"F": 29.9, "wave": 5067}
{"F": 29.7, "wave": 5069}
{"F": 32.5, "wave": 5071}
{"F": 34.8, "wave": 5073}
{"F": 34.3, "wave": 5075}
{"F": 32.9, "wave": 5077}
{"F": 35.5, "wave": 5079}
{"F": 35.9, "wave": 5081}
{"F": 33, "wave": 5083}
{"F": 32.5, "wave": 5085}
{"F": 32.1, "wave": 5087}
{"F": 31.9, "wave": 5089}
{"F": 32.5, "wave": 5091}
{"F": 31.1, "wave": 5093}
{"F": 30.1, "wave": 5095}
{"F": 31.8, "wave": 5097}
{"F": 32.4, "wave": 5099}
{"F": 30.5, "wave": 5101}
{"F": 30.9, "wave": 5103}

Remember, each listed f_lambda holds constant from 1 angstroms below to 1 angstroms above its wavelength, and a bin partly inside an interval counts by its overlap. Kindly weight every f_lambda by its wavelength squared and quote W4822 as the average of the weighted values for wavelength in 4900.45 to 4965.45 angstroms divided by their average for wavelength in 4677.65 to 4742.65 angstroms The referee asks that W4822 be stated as 1.59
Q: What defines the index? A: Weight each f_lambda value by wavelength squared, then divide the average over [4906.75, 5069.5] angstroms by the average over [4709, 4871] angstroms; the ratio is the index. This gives 1.40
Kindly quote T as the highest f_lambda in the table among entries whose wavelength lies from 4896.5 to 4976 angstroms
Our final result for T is 33.8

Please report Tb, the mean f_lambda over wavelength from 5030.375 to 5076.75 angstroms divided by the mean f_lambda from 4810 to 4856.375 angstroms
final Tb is 1.29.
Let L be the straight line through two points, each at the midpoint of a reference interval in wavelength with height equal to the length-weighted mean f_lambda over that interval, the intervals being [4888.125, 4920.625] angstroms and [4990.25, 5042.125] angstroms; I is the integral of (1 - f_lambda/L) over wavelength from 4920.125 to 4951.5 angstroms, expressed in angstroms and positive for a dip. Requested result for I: -1.4 angstroms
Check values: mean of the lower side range 26.1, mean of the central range 28.4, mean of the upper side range 30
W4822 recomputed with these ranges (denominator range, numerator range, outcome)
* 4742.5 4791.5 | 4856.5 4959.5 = 1.29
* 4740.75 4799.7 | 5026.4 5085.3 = 1.56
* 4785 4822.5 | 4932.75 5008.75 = 1.27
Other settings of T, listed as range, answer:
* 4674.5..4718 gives 25.3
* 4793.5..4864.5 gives 28.9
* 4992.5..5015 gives 31.3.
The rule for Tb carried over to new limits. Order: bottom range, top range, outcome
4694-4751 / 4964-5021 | 1.54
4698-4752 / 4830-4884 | 1.32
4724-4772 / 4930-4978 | 1.44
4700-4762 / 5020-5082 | 1.58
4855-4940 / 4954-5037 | 1.13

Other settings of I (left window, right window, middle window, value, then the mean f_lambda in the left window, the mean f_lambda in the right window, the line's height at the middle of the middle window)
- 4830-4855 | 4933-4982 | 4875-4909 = 0.2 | 23.9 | 30.1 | 26.6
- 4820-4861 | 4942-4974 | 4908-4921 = 1.2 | 23.7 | 30.2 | 27.8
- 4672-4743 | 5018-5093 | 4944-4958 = -0.4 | 19.9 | 31.2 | 27.8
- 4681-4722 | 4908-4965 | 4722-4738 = 1.6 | 19.8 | 28.4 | 20.8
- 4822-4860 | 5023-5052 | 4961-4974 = -1.7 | 23.6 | 30.4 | 27.9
